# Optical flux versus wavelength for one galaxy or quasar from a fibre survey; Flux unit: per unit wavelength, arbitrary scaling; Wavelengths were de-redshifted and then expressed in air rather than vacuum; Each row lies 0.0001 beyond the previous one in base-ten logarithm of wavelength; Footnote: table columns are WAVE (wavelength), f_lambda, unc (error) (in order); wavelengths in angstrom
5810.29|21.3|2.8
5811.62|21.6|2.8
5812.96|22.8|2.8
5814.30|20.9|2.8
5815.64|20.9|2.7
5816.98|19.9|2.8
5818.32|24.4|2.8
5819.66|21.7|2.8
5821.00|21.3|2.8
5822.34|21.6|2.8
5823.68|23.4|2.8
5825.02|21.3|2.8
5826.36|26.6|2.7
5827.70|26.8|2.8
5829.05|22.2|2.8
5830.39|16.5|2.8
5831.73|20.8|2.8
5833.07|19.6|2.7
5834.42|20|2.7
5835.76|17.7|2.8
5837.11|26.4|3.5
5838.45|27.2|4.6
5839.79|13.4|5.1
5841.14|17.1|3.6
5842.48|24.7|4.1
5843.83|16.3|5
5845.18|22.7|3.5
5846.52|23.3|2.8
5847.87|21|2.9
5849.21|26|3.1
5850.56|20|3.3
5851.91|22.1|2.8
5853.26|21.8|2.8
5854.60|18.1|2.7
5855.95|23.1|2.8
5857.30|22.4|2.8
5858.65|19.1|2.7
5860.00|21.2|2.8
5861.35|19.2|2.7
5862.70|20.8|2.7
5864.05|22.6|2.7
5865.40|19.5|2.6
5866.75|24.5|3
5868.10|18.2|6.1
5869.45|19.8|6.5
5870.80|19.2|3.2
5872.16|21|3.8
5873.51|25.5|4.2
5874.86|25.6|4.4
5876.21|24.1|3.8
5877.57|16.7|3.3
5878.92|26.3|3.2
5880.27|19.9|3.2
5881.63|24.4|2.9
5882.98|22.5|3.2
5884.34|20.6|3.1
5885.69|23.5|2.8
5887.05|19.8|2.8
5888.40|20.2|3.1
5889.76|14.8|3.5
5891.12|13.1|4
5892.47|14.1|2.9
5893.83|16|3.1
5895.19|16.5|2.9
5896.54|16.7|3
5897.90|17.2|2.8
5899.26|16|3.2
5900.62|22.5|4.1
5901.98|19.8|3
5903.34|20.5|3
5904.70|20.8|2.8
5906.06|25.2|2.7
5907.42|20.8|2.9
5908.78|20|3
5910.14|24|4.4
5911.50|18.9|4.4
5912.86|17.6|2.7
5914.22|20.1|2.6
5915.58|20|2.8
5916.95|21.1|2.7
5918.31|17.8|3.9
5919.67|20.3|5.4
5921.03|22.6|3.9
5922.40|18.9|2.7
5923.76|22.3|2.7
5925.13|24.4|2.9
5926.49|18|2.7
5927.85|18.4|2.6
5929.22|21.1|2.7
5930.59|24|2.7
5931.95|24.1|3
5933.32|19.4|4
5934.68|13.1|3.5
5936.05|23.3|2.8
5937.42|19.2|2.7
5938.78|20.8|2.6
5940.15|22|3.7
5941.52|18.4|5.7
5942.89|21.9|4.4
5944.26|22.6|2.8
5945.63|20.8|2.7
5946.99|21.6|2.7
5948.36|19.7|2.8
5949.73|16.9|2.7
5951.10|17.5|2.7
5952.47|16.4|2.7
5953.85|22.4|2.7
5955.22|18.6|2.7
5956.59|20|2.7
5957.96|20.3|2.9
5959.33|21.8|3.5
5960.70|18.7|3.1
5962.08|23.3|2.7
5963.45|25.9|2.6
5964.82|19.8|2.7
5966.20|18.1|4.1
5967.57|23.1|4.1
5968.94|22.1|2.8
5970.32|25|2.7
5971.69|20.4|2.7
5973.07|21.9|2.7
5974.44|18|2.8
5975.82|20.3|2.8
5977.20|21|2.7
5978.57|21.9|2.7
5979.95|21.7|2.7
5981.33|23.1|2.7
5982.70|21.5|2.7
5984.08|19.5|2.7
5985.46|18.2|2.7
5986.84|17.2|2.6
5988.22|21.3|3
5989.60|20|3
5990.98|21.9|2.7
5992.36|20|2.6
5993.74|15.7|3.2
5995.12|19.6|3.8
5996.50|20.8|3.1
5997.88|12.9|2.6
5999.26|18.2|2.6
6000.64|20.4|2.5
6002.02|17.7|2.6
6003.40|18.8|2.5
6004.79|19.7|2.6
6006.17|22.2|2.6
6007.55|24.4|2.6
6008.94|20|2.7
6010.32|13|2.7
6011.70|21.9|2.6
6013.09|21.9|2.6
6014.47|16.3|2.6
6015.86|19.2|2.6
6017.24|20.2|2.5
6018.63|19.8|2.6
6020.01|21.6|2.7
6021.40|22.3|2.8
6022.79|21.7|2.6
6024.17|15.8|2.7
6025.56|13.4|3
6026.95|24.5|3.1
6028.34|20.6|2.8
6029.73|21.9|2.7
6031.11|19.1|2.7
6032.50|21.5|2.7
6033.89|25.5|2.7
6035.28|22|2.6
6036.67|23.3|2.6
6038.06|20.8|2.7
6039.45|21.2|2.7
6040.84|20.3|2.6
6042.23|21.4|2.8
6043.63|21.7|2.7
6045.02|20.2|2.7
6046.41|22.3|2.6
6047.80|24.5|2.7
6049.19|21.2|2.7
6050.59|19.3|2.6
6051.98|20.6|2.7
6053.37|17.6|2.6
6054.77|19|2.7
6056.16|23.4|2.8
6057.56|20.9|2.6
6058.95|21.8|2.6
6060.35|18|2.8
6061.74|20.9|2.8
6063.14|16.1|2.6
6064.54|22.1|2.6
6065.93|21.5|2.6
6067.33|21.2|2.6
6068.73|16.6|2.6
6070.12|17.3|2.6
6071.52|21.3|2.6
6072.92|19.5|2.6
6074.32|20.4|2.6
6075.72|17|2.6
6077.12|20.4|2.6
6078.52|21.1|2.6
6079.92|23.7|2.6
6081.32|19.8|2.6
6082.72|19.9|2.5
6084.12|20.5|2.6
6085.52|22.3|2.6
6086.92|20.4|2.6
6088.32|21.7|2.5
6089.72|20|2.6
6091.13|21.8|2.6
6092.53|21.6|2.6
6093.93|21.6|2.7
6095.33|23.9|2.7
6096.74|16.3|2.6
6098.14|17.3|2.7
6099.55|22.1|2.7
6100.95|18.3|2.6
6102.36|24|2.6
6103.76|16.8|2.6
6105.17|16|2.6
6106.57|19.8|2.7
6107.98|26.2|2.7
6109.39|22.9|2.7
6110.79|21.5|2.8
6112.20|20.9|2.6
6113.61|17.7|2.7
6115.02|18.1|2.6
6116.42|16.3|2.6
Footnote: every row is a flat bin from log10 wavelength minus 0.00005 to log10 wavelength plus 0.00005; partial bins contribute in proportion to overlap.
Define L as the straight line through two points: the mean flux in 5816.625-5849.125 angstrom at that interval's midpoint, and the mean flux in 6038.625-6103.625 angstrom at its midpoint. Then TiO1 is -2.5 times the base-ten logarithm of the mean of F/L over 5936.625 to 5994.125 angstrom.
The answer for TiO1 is 0.02 mag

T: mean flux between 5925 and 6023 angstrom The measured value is 20.2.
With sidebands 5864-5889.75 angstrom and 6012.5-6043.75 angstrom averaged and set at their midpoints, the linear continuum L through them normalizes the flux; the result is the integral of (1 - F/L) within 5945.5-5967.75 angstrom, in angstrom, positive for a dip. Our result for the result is 0.9 angstrom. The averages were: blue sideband 21.6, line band 20.2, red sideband 20.7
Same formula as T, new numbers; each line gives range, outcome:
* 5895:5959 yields 20.1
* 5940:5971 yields 20.7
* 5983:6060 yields 20.2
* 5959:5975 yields 21.5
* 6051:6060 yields 20.4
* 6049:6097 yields 20.3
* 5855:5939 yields 20.4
